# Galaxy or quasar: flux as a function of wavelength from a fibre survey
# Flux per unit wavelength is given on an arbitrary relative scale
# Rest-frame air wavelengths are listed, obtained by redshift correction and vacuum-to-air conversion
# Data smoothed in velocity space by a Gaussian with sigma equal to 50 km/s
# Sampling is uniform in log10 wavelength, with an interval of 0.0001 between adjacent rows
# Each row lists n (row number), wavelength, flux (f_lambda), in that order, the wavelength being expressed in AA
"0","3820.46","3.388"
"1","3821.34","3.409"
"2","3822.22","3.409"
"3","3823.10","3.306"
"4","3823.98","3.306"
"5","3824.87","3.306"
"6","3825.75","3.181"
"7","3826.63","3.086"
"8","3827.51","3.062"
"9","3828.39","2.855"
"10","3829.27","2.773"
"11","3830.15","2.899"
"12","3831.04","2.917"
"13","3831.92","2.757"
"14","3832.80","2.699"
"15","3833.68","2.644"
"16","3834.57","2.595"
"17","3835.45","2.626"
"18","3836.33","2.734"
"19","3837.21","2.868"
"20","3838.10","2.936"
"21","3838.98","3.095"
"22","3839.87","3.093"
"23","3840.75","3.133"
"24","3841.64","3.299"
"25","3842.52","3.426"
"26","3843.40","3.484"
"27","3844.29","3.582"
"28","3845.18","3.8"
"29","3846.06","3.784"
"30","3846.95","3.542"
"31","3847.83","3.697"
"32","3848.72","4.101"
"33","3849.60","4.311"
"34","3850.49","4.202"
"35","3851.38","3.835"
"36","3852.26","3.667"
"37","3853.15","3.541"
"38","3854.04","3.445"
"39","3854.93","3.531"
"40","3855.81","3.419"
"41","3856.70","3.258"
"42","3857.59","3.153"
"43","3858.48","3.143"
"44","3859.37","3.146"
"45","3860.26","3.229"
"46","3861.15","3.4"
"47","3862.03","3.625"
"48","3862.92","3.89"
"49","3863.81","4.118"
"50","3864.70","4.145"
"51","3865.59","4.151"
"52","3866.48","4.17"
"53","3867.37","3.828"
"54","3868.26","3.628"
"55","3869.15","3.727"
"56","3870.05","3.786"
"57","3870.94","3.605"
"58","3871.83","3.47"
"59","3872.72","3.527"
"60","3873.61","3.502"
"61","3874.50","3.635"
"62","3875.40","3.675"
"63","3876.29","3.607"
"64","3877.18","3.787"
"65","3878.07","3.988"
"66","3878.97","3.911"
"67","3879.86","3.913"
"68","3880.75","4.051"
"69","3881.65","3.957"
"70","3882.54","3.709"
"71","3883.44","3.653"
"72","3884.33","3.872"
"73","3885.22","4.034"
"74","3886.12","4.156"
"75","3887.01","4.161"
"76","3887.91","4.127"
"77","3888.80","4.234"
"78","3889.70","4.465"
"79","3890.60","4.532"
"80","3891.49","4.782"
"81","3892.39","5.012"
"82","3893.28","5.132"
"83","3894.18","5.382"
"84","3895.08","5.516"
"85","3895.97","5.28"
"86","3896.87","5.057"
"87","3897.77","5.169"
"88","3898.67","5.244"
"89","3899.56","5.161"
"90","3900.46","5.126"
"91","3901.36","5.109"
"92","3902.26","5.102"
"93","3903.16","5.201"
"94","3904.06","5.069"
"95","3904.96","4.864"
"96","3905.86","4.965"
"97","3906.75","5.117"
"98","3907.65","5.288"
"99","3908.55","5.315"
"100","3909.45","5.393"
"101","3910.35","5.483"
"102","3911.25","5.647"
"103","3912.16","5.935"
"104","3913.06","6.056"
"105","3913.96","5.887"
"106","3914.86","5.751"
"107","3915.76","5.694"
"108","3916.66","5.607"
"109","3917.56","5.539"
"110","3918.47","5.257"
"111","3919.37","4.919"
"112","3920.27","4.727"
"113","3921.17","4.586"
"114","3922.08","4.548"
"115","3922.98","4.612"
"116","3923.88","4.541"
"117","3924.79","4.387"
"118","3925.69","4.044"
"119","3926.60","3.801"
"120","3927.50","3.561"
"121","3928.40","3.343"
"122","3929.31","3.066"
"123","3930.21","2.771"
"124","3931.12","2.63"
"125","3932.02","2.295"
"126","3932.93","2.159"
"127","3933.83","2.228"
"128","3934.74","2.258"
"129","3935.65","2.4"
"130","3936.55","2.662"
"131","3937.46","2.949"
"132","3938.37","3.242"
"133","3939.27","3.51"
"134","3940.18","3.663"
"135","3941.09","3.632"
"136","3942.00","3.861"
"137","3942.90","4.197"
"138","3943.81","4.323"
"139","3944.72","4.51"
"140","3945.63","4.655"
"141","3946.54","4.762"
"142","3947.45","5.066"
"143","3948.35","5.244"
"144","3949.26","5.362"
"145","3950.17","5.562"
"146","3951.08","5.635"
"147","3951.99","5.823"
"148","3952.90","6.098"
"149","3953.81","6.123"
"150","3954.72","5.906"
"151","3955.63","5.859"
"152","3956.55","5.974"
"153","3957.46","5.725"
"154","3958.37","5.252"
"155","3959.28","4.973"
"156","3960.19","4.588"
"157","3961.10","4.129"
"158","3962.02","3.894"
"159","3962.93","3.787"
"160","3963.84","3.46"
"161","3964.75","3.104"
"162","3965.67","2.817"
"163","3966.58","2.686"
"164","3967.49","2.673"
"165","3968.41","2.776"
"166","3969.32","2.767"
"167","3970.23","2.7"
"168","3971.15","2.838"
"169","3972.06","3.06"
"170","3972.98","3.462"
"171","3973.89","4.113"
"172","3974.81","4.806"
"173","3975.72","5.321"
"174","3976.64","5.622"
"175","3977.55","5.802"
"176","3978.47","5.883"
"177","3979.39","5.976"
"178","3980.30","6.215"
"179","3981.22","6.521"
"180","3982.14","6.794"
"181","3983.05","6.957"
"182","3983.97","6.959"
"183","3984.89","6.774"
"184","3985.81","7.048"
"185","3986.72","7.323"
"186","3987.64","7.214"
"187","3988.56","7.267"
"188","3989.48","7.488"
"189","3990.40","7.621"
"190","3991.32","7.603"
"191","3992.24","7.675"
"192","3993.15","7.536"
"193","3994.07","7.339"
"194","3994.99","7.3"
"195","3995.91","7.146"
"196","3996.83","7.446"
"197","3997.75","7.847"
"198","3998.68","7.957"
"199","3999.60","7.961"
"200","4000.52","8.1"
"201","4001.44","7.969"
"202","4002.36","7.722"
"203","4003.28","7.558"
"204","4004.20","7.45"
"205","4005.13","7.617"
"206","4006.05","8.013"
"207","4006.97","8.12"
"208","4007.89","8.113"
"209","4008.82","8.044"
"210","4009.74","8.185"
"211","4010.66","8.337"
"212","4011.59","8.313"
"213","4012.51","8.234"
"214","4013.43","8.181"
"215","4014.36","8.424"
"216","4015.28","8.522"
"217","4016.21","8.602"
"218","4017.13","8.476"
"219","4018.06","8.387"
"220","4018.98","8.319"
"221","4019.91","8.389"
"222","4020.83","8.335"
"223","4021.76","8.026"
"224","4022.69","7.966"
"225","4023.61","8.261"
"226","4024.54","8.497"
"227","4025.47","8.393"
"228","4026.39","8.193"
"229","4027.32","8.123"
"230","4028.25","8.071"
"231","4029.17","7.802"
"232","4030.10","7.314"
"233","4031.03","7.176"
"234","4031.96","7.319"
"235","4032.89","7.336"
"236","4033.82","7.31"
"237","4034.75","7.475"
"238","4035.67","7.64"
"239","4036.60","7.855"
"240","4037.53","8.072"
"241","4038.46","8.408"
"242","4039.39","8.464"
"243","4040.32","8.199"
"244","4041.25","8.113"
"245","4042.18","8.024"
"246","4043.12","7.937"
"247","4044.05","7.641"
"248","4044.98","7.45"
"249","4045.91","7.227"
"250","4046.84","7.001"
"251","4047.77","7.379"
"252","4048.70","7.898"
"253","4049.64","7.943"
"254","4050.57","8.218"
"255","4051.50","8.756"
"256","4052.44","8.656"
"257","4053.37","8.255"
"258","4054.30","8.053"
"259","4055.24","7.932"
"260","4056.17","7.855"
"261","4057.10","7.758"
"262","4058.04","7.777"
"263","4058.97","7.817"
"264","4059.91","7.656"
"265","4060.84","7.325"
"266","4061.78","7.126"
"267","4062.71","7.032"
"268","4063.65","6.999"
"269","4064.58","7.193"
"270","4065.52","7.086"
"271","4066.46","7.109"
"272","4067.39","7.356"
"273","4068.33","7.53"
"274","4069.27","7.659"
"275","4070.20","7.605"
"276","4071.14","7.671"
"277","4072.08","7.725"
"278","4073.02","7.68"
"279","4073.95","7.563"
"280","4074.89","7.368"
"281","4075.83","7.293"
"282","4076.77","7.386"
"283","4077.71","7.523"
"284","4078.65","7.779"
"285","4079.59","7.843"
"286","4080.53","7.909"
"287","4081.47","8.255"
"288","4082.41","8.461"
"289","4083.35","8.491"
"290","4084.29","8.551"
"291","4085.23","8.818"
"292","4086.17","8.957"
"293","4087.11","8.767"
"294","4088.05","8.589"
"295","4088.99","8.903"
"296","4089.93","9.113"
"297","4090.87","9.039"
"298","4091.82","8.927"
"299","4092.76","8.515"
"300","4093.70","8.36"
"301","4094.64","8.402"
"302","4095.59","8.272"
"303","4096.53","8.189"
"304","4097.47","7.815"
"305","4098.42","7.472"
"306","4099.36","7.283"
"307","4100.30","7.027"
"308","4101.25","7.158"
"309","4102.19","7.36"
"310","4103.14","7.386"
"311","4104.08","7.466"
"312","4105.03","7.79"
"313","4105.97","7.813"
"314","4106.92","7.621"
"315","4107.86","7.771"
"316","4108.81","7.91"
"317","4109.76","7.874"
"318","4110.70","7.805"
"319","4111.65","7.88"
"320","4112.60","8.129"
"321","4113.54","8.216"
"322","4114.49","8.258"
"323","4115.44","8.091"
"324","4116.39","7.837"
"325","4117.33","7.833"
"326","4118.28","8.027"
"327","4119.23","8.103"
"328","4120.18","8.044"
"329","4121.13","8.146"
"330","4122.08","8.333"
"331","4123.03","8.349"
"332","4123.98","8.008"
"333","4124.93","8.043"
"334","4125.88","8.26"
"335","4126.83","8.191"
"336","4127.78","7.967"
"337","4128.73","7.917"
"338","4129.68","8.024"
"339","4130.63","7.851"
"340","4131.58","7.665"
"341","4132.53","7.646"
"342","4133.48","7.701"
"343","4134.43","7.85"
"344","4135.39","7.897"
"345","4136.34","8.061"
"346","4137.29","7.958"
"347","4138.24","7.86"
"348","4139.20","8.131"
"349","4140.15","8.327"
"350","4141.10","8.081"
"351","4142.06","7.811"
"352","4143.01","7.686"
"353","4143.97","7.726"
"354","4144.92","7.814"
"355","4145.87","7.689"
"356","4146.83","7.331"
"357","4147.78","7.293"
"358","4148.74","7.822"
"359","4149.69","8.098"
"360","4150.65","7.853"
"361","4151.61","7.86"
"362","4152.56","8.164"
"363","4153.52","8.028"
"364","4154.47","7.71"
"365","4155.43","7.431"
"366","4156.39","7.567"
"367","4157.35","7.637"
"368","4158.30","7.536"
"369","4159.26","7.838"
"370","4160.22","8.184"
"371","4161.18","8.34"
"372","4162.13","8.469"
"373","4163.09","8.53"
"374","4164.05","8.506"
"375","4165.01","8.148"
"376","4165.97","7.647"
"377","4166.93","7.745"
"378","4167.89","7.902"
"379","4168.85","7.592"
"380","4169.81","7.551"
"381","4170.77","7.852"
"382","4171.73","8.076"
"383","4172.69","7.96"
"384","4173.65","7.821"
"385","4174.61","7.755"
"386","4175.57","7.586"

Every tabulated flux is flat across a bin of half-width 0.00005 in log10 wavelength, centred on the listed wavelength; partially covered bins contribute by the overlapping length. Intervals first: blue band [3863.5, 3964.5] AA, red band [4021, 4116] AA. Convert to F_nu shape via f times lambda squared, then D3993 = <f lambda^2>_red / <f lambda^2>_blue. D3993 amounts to 1.9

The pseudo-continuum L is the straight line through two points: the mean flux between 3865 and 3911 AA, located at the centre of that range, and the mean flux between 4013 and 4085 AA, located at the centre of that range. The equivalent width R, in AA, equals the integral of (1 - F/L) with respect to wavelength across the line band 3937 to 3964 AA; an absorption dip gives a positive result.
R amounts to 4.9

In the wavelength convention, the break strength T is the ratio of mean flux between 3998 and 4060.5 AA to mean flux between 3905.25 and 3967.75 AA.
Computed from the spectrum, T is 1.80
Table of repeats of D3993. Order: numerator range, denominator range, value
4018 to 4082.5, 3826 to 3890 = 2.42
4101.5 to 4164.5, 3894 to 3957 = 1.89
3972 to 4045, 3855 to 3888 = 2.15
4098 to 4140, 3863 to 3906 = 2.04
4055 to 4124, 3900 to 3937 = 1.93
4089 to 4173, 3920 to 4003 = 1.71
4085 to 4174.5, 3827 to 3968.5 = 2.18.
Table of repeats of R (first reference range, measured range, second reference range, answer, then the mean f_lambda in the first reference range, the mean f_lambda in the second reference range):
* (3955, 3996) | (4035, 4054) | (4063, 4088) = -2.4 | 5.39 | 7.8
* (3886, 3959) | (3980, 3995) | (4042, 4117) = -2.9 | 4.66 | 7.87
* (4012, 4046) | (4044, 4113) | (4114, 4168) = 1.1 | 8.01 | 7.94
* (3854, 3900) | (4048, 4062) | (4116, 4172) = -2.8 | 4.05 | 7.92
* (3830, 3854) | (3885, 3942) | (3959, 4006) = 1.1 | 3.31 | 5.86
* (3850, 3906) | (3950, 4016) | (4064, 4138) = -2.5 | 4.14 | 7.94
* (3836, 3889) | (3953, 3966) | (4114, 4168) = 1.0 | 3.66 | 7.94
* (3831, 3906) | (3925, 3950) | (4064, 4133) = 7.5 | 3.91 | 7.95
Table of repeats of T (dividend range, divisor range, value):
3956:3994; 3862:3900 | 1.26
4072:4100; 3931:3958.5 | 1.89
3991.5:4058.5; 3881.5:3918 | 1.59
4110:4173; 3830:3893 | 2.18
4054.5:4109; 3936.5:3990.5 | 1.60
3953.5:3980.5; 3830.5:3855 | 1.32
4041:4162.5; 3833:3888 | 2.20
